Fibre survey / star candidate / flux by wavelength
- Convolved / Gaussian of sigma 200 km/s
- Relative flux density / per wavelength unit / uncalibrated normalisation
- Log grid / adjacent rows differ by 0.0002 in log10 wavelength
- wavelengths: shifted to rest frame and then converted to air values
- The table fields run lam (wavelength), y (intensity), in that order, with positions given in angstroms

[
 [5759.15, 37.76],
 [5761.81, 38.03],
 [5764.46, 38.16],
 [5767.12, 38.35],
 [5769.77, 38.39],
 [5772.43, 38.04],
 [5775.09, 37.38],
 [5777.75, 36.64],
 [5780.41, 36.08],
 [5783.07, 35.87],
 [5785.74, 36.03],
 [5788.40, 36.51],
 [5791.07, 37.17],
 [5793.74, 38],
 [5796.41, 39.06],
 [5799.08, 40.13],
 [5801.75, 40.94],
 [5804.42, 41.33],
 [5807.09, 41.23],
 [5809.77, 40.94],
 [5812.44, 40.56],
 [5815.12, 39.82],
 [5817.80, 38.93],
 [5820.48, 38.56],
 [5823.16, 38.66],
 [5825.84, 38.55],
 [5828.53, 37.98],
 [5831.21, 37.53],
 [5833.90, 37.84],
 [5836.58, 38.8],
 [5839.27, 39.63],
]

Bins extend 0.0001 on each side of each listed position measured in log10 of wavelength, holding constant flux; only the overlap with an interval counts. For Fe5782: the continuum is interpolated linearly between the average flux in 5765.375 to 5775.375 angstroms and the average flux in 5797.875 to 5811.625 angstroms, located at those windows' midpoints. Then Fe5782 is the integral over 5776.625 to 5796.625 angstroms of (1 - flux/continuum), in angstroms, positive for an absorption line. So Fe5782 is 1.3 angstroms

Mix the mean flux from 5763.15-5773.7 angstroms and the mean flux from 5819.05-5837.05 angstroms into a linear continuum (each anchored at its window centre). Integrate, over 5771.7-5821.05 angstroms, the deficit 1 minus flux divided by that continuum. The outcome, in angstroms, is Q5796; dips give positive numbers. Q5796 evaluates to -0.5 angstroms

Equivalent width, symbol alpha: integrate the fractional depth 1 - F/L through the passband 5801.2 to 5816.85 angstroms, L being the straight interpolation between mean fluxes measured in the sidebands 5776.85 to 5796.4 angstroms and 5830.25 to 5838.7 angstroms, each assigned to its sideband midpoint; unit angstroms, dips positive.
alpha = -1.4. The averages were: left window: 36.8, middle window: 40.8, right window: 38.2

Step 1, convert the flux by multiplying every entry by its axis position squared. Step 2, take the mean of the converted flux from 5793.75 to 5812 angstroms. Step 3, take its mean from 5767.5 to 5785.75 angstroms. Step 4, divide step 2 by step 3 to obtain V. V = 1.10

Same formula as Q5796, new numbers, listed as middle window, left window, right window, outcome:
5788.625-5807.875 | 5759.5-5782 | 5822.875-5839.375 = -0.8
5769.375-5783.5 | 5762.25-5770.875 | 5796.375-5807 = 0.7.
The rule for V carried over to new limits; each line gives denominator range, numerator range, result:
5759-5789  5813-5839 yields 1.06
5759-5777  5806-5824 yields 1.07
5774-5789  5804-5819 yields 1.12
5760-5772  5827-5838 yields 1.02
